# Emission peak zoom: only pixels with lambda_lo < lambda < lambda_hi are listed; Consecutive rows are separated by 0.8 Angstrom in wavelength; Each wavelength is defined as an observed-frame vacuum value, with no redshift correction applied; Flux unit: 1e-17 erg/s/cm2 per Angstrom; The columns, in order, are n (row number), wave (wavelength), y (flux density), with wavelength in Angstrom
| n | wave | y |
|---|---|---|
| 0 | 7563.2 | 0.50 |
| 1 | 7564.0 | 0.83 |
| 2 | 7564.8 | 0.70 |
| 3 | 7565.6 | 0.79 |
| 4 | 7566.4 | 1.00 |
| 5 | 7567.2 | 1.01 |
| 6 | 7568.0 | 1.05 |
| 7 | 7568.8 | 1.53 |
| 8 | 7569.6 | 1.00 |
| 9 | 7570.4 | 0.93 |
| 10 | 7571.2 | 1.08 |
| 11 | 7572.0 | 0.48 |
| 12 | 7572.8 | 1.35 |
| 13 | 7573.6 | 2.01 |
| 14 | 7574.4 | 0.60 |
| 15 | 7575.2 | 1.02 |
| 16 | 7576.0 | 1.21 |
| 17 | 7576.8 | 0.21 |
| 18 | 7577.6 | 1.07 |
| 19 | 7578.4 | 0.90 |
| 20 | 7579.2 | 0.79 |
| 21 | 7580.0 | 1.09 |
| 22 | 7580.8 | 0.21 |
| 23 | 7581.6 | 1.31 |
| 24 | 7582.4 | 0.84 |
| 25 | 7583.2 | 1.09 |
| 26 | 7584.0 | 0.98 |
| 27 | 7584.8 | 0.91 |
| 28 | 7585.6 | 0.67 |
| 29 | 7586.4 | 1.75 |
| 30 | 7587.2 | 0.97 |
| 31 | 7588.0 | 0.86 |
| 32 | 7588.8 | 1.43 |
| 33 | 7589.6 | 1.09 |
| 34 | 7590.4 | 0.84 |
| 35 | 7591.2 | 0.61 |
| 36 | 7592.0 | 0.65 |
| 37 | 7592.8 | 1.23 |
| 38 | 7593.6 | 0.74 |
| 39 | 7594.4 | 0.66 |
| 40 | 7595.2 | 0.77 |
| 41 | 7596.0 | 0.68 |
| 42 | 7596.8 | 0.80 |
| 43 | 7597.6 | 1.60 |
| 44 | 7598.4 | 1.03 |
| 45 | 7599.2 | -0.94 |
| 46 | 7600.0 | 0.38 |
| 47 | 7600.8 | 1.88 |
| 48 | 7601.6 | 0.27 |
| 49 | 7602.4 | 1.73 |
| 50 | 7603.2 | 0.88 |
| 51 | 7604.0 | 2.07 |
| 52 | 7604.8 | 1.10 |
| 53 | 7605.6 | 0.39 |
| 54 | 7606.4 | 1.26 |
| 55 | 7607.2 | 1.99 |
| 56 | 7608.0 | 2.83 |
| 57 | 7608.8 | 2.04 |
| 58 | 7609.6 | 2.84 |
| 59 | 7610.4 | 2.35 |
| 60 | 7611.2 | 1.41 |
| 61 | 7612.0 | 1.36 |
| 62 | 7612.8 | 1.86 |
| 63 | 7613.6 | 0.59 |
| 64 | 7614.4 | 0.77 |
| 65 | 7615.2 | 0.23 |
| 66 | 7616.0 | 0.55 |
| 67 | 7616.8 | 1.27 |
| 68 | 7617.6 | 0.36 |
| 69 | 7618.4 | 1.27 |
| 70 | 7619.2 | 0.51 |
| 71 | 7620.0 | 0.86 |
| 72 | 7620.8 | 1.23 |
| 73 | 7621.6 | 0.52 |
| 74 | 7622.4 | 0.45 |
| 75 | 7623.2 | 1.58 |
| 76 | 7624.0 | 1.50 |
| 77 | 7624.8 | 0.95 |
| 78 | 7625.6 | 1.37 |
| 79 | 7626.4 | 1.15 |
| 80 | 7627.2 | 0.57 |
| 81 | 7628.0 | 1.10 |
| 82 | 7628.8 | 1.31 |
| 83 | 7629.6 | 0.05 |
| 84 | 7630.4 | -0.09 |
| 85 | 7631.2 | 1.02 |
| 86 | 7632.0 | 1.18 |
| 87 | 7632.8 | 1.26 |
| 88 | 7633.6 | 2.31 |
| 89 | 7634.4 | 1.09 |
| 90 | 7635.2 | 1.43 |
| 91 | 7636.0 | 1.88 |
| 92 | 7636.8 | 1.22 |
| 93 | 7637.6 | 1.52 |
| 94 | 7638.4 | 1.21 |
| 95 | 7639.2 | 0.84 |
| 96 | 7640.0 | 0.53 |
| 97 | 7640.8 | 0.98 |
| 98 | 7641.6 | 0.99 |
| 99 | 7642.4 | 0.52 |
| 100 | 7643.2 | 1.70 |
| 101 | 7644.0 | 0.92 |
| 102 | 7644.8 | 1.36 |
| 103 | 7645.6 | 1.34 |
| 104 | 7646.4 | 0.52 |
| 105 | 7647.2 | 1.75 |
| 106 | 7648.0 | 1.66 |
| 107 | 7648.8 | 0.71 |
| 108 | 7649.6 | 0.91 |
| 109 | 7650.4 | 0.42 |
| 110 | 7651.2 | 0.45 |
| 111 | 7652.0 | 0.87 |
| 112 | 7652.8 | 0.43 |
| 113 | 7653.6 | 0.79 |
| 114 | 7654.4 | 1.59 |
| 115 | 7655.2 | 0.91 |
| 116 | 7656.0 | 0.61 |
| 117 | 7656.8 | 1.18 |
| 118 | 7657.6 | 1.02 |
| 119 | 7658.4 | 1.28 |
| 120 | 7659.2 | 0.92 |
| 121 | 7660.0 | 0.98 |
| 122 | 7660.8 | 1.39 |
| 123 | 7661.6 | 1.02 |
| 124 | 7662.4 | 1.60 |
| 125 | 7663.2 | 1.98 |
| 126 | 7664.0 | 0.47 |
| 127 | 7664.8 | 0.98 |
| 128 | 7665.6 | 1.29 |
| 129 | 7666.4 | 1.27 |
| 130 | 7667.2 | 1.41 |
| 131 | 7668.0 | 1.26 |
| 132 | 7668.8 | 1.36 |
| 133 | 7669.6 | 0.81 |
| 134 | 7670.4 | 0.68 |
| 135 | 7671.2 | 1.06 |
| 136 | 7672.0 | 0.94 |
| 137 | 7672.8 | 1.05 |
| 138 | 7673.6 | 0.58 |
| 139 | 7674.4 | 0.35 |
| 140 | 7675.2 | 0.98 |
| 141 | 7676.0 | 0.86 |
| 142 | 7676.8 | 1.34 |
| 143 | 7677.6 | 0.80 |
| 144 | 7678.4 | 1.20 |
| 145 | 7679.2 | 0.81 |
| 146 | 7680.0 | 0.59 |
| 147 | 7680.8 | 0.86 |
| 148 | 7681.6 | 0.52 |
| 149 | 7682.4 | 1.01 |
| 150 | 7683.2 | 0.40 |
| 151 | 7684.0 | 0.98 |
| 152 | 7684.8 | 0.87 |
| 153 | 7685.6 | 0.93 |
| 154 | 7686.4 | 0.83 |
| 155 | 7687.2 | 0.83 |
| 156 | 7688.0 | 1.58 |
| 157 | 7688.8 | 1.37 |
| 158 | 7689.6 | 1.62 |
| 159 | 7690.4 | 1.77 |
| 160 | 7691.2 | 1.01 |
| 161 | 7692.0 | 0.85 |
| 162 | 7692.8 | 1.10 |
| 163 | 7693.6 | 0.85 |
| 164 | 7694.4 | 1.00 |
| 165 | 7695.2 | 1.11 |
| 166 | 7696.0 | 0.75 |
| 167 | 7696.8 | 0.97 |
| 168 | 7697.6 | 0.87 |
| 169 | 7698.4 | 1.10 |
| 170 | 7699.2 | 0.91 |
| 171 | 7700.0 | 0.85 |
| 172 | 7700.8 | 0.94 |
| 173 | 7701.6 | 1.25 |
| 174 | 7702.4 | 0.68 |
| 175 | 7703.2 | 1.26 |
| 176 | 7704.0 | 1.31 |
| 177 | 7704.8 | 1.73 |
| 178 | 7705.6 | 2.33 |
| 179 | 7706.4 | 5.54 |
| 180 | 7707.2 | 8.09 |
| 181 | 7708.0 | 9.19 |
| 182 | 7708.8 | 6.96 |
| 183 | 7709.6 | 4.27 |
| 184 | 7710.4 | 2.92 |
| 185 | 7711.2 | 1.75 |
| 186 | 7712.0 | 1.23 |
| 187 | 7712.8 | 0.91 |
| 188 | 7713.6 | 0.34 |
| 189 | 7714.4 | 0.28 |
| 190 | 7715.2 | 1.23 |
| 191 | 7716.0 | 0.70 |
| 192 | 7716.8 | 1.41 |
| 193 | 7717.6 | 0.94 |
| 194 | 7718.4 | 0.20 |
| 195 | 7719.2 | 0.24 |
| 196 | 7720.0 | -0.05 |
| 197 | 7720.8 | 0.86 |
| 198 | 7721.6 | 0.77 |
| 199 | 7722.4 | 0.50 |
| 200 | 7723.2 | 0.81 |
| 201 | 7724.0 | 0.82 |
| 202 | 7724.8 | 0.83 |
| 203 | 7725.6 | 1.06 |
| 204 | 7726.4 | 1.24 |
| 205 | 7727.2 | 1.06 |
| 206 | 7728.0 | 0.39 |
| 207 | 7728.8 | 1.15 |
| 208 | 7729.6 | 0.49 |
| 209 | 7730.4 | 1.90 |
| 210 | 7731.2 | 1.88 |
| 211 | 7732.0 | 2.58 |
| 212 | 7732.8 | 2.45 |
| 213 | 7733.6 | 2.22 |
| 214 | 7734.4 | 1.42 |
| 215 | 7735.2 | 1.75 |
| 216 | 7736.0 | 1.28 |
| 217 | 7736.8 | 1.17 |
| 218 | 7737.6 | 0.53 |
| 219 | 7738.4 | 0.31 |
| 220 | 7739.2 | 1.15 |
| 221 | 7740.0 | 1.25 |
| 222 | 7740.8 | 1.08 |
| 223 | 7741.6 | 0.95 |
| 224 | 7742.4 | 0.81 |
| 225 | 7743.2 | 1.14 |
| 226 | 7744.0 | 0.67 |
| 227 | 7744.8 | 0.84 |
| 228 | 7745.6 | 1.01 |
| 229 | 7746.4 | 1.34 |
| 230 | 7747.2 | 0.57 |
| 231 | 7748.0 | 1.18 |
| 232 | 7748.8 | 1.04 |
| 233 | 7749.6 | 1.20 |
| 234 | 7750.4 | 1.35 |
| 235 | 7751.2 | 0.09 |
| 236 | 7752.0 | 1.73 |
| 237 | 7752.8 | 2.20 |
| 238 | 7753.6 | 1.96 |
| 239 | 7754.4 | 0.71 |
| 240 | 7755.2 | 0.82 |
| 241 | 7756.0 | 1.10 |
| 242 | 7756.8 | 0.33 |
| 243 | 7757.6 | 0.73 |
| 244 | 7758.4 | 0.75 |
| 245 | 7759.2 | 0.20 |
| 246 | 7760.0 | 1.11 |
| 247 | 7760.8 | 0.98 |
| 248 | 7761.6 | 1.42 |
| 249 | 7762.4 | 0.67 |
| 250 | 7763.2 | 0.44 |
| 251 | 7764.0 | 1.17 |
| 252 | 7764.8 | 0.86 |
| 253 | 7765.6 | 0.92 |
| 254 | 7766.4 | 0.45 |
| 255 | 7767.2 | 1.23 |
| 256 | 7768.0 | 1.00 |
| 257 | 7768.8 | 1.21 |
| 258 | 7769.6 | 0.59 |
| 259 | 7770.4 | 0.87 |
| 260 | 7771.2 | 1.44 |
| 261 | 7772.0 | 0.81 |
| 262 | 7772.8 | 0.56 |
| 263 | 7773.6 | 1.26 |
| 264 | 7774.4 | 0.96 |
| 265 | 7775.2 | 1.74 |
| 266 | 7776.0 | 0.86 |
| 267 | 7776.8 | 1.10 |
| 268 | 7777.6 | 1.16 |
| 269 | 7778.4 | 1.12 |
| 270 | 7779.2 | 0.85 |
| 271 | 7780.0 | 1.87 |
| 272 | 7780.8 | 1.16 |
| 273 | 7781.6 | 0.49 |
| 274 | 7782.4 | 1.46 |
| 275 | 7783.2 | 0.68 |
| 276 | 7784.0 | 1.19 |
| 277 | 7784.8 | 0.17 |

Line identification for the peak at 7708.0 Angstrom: H-alpha 6563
